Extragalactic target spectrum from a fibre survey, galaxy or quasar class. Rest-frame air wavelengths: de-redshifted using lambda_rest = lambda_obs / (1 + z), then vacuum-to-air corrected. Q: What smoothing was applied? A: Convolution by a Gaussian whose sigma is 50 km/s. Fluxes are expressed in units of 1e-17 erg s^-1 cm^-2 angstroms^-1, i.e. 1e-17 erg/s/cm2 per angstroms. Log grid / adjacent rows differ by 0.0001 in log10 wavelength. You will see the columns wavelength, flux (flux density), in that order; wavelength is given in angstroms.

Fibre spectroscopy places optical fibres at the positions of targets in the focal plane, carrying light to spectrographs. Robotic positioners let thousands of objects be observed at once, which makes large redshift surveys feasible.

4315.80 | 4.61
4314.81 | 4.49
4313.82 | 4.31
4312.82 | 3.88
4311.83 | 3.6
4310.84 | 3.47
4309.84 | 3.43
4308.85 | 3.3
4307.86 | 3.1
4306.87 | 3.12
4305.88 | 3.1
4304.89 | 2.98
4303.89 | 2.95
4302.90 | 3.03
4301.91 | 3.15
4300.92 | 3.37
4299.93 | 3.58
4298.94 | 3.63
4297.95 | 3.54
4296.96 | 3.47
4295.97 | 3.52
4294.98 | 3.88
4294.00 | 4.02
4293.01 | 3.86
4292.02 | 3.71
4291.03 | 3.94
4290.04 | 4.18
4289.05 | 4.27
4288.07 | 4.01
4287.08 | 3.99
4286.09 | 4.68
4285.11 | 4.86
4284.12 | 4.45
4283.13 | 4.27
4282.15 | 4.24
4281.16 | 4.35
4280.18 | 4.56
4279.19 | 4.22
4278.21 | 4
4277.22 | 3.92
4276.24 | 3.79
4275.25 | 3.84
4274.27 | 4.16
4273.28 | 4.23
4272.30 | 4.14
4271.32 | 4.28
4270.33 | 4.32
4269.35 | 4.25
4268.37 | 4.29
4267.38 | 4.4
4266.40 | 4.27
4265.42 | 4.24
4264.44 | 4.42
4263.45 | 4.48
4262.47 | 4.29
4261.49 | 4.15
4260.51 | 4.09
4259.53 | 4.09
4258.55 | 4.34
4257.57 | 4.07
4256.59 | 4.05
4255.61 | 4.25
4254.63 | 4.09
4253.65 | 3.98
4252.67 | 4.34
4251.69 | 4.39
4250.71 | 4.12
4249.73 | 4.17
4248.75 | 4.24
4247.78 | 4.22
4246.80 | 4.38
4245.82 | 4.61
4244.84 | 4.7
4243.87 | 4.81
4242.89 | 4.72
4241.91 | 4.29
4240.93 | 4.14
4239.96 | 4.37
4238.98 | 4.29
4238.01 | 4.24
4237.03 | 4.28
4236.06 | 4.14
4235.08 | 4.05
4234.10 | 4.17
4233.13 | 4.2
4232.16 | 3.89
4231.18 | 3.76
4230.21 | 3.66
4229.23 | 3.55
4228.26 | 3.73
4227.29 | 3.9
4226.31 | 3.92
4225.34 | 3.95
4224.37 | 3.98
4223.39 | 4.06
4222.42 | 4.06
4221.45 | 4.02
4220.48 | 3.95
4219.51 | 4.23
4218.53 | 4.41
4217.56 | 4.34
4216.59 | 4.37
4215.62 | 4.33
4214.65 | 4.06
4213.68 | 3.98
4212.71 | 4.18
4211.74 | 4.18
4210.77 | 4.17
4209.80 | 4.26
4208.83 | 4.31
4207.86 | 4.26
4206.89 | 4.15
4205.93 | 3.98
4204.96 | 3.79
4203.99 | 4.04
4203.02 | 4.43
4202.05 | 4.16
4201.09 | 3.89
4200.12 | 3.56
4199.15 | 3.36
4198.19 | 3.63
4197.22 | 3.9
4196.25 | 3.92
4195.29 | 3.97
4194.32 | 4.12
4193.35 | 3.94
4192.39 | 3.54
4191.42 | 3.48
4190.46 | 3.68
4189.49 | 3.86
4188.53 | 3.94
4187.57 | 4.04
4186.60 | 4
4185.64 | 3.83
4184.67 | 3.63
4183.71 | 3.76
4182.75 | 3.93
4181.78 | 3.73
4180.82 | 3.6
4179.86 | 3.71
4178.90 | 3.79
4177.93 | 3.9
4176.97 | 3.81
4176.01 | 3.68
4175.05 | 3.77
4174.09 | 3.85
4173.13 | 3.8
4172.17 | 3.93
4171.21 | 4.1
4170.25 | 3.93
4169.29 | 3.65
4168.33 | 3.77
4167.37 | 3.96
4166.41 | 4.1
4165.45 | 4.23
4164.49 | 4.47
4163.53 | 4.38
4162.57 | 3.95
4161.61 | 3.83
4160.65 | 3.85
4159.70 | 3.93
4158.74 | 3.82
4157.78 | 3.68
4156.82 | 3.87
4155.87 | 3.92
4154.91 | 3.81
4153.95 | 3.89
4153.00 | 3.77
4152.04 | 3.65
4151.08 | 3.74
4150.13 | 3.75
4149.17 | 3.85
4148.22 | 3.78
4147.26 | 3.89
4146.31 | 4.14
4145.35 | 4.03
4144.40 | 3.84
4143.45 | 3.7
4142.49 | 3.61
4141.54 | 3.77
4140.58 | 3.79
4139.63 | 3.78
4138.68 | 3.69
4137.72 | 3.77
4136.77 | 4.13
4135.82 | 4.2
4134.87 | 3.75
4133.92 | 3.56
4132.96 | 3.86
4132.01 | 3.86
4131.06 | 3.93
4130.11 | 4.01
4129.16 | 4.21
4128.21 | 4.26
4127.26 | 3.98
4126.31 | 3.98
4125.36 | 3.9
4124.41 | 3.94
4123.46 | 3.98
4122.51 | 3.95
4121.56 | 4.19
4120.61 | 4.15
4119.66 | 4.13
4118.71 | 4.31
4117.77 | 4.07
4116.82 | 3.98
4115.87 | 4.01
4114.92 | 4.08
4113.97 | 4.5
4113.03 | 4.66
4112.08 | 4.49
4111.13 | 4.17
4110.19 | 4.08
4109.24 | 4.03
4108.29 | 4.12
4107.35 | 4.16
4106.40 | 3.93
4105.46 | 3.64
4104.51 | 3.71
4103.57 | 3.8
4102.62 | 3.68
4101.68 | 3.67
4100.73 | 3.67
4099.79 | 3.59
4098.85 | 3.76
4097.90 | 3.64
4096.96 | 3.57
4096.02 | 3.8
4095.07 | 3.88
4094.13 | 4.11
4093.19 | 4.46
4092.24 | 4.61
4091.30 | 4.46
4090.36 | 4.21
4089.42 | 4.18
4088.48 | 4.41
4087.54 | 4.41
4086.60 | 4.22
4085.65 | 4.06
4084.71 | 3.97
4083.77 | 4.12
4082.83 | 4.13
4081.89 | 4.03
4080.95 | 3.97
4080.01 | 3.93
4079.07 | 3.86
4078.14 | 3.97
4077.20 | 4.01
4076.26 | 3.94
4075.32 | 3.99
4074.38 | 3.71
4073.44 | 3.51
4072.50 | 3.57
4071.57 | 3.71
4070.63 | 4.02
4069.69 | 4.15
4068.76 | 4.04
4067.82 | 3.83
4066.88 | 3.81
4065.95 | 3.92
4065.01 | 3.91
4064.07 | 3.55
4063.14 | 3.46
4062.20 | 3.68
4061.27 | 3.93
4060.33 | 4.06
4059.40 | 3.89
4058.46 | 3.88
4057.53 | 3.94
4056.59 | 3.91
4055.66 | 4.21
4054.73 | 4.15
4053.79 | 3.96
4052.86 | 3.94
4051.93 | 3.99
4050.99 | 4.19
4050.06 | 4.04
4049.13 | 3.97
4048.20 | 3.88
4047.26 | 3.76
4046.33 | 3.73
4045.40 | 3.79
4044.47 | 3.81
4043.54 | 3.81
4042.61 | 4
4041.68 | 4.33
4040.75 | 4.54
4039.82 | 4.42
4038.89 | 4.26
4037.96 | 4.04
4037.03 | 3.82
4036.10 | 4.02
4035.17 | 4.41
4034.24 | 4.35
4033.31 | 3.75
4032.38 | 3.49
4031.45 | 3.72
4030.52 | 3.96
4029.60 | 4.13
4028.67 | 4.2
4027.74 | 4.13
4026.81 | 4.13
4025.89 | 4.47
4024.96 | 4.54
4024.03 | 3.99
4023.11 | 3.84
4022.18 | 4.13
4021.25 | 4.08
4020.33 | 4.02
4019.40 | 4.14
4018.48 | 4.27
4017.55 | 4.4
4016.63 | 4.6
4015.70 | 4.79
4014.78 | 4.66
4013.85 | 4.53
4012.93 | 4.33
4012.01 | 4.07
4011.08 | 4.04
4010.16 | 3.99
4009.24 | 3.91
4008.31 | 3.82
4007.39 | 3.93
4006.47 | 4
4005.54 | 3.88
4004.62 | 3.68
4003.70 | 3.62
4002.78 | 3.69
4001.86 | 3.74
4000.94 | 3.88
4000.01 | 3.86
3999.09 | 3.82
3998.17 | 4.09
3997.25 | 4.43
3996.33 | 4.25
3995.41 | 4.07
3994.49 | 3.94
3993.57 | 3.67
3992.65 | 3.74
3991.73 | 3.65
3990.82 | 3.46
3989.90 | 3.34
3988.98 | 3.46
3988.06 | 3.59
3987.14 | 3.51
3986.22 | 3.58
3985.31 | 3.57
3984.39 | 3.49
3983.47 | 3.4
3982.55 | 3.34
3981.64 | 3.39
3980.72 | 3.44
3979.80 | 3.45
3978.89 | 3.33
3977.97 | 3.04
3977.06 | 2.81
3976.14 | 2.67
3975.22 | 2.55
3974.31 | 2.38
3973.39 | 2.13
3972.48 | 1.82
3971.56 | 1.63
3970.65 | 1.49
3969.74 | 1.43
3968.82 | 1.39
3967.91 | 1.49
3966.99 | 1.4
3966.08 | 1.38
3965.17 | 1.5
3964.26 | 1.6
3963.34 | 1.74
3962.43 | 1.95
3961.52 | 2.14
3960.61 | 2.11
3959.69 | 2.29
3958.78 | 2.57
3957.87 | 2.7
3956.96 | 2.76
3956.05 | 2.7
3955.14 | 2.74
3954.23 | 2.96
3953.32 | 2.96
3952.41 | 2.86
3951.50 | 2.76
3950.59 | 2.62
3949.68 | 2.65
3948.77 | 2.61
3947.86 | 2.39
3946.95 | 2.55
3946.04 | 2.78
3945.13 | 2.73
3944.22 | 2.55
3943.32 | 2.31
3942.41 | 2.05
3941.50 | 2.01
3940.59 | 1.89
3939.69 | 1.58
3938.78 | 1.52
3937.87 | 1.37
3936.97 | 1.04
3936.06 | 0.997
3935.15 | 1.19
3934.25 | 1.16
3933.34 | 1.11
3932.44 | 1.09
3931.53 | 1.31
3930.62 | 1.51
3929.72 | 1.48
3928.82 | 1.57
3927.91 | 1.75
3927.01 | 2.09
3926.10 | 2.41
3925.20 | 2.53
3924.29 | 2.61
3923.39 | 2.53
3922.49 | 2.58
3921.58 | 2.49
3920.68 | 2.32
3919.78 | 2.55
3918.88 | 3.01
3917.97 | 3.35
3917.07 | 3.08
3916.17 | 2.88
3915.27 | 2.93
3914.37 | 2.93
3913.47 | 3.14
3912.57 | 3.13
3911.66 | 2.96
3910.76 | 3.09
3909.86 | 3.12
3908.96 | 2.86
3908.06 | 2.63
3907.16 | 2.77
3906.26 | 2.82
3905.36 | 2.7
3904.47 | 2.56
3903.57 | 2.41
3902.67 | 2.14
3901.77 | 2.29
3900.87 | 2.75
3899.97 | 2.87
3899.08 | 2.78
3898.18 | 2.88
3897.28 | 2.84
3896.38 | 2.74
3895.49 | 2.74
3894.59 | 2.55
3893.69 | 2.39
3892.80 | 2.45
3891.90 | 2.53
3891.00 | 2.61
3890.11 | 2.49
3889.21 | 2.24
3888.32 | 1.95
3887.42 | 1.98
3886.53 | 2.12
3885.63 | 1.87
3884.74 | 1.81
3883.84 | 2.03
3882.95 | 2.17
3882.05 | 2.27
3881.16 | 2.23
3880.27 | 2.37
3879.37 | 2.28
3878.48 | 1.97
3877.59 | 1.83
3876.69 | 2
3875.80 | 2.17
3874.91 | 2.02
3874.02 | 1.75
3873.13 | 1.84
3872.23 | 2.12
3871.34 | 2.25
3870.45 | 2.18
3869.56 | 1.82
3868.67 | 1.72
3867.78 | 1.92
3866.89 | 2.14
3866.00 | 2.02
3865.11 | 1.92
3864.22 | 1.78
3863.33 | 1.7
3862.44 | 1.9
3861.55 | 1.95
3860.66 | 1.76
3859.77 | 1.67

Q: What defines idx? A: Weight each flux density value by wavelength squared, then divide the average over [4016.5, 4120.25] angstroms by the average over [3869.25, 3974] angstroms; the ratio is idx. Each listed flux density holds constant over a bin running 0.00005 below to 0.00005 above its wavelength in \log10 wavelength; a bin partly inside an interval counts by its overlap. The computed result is 1.92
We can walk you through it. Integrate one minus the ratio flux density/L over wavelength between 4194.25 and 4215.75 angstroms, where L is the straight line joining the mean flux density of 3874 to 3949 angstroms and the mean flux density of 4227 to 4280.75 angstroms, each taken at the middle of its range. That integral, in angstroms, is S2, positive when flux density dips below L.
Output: -0.5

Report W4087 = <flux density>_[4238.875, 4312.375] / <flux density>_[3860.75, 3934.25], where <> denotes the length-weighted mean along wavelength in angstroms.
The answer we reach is 1.74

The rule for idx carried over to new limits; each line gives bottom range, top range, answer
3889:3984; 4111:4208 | 1.84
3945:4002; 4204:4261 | 1.65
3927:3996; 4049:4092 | 1.73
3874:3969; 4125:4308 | 2.01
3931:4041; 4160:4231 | 1.39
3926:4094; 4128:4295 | 1.32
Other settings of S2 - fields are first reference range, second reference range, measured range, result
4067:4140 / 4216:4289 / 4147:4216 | 3.3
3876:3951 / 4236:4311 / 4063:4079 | -4.0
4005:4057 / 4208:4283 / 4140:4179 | 2.5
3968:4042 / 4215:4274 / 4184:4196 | 0.7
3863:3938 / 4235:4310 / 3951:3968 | 1.9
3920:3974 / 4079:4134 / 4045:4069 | -3.4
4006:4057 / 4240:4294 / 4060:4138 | 2.9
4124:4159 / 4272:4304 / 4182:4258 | -3.1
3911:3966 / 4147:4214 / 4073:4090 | -4.2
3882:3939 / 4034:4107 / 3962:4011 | 0.4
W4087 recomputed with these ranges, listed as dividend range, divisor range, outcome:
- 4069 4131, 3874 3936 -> 1.71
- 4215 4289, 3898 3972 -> 1.85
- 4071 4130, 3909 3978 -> 1.80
